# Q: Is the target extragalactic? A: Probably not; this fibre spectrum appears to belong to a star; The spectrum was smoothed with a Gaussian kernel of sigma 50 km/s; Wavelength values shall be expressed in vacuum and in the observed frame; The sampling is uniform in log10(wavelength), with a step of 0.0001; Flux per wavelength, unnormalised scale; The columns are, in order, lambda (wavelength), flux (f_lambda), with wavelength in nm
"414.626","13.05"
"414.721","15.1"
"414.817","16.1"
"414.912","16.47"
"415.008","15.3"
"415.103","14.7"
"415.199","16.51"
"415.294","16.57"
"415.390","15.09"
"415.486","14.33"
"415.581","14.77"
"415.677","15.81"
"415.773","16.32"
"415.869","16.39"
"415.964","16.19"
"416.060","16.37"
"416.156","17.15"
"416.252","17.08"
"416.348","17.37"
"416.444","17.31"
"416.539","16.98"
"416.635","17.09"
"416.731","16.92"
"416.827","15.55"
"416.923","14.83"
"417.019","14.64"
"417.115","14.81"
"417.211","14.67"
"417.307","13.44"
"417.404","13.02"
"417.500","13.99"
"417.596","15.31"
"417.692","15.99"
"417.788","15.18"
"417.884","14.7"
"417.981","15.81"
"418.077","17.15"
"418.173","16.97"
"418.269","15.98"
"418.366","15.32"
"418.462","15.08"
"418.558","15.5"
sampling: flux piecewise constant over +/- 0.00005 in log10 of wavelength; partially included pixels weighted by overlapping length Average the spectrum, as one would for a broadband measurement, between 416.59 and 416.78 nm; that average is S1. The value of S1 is 17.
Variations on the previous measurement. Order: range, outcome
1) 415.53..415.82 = 15.6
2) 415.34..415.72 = 15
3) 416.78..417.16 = 15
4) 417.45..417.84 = 15.1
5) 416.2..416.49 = 17.2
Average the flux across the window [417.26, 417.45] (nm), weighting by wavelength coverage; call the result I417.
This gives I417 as 13.2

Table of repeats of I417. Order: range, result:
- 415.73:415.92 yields 16.4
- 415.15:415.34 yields 16.5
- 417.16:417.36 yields 14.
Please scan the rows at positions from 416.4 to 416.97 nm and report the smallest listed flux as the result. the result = 14.83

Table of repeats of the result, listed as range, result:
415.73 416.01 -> 16.19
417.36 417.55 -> 13.02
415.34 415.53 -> 14.33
